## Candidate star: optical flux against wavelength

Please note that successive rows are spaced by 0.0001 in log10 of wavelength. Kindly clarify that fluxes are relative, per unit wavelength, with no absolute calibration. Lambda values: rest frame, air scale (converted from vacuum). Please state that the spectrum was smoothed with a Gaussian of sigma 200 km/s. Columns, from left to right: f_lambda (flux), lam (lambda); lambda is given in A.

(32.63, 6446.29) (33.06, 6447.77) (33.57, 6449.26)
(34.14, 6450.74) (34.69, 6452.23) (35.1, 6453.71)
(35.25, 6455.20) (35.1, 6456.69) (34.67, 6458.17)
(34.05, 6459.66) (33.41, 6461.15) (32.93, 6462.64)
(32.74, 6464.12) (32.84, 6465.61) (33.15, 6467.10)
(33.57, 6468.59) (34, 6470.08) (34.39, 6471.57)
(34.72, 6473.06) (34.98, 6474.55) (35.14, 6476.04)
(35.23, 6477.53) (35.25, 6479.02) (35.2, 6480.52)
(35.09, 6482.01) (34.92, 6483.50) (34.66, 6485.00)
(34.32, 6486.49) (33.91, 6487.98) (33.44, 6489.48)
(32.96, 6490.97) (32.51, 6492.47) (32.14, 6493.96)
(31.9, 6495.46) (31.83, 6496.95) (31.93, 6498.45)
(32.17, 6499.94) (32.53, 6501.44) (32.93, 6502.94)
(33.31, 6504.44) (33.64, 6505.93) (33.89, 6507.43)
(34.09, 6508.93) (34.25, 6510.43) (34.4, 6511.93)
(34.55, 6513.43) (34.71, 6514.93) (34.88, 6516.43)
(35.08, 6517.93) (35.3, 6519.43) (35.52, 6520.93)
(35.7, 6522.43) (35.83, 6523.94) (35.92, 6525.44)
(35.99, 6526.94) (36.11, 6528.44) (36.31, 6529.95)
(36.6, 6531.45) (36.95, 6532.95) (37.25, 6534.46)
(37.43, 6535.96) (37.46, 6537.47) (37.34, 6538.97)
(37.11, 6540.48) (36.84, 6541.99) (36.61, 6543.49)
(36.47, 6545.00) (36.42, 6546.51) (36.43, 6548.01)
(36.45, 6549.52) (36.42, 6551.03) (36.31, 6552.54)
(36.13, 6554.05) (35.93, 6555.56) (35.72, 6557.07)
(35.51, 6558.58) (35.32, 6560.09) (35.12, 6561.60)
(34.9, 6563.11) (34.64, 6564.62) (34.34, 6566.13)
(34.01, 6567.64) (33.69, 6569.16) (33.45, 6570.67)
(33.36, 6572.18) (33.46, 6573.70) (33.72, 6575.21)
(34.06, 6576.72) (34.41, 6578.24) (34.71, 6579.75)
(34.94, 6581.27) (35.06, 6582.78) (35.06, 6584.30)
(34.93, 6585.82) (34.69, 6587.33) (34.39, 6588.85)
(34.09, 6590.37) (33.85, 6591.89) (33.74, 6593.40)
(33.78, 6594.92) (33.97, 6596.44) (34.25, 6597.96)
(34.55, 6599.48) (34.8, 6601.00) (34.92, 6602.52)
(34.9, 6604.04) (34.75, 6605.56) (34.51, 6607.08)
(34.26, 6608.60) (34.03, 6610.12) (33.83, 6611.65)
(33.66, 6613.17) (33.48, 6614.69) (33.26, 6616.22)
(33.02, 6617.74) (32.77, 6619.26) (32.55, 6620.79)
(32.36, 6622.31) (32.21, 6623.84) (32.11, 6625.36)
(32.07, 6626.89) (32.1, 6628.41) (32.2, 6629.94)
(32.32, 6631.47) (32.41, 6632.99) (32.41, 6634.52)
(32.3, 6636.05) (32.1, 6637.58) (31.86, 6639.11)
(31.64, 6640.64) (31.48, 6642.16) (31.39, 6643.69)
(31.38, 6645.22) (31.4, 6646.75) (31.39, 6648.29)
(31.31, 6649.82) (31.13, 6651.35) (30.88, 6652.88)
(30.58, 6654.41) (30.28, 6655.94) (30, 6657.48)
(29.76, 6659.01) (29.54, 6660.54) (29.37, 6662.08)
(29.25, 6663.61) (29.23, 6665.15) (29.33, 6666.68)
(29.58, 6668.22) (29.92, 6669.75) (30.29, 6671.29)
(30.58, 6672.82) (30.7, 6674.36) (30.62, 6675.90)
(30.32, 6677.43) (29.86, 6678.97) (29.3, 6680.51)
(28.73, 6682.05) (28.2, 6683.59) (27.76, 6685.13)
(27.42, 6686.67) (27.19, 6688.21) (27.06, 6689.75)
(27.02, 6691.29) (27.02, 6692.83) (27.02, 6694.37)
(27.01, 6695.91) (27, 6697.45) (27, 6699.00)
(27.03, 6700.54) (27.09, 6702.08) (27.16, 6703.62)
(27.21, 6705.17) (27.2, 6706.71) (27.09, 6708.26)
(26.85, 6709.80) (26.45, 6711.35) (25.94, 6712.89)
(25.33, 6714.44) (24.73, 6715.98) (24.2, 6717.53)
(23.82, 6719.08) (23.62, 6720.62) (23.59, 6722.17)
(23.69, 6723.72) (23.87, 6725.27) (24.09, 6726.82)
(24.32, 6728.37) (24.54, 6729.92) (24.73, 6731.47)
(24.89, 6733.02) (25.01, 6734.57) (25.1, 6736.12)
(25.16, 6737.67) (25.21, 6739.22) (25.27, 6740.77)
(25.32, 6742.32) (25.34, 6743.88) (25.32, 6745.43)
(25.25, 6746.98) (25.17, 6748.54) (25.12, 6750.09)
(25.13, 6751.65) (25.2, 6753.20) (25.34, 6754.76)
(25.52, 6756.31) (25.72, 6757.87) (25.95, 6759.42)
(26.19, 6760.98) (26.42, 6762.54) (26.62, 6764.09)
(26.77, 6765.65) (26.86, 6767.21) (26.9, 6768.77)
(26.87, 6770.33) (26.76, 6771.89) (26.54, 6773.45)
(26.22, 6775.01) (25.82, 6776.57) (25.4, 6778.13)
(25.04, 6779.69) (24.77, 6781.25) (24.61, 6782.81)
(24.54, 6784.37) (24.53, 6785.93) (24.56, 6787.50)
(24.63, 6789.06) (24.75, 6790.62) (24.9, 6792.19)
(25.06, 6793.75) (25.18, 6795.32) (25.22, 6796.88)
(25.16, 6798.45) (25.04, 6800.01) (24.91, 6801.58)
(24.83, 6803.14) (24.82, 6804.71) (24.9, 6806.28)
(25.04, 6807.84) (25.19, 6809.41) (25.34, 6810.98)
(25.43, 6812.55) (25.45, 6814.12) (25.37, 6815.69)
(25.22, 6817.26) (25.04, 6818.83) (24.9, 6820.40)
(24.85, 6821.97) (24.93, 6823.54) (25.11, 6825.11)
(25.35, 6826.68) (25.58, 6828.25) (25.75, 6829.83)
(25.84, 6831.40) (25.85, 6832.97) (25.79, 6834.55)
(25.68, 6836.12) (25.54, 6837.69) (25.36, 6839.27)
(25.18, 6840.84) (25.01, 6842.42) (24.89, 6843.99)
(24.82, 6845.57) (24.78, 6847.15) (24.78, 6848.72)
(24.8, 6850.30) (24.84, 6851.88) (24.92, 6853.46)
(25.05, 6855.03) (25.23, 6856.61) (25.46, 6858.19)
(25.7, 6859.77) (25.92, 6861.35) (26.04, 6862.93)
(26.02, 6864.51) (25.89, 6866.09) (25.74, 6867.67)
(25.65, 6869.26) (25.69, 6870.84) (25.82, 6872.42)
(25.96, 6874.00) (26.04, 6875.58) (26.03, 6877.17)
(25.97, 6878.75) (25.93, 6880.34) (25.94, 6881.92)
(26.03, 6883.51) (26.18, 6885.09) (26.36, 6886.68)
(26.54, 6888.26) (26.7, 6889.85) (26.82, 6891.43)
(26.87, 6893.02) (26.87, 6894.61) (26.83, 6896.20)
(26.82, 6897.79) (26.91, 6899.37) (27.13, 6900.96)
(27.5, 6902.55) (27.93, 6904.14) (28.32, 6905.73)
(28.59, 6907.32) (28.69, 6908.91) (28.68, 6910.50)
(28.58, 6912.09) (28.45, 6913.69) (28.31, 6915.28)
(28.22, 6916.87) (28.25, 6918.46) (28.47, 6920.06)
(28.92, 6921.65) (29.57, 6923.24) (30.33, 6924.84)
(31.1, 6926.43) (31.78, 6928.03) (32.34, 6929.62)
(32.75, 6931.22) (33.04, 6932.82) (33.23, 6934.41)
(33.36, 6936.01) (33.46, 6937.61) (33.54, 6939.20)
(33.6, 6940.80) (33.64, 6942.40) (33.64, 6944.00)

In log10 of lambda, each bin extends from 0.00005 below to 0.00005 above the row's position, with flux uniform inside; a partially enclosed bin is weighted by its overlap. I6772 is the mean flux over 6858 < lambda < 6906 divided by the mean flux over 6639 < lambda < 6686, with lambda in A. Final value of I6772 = 0.87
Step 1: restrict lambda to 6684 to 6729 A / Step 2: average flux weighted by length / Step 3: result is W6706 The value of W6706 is 26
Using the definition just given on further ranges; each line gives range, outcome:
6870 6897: 26.3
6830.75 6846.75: 25.4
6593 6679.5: 32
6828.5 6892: 25.7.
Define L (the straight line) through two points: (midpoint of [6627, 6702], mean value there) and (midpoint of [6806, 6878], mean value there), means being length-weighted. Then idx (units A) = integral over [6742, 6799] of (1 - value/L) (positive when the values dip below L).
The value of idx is 3.5 A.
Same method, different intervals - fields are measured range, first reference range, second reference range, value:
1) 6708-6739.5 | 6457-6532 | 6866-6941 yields 6.21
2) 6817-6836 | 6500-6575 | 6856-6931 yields 2.29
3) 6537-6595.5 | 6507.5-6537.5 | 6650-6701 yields -2.43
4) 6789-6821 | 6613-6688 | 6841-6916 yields 3.14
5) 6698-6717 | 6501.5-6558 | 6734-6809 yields 1.07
